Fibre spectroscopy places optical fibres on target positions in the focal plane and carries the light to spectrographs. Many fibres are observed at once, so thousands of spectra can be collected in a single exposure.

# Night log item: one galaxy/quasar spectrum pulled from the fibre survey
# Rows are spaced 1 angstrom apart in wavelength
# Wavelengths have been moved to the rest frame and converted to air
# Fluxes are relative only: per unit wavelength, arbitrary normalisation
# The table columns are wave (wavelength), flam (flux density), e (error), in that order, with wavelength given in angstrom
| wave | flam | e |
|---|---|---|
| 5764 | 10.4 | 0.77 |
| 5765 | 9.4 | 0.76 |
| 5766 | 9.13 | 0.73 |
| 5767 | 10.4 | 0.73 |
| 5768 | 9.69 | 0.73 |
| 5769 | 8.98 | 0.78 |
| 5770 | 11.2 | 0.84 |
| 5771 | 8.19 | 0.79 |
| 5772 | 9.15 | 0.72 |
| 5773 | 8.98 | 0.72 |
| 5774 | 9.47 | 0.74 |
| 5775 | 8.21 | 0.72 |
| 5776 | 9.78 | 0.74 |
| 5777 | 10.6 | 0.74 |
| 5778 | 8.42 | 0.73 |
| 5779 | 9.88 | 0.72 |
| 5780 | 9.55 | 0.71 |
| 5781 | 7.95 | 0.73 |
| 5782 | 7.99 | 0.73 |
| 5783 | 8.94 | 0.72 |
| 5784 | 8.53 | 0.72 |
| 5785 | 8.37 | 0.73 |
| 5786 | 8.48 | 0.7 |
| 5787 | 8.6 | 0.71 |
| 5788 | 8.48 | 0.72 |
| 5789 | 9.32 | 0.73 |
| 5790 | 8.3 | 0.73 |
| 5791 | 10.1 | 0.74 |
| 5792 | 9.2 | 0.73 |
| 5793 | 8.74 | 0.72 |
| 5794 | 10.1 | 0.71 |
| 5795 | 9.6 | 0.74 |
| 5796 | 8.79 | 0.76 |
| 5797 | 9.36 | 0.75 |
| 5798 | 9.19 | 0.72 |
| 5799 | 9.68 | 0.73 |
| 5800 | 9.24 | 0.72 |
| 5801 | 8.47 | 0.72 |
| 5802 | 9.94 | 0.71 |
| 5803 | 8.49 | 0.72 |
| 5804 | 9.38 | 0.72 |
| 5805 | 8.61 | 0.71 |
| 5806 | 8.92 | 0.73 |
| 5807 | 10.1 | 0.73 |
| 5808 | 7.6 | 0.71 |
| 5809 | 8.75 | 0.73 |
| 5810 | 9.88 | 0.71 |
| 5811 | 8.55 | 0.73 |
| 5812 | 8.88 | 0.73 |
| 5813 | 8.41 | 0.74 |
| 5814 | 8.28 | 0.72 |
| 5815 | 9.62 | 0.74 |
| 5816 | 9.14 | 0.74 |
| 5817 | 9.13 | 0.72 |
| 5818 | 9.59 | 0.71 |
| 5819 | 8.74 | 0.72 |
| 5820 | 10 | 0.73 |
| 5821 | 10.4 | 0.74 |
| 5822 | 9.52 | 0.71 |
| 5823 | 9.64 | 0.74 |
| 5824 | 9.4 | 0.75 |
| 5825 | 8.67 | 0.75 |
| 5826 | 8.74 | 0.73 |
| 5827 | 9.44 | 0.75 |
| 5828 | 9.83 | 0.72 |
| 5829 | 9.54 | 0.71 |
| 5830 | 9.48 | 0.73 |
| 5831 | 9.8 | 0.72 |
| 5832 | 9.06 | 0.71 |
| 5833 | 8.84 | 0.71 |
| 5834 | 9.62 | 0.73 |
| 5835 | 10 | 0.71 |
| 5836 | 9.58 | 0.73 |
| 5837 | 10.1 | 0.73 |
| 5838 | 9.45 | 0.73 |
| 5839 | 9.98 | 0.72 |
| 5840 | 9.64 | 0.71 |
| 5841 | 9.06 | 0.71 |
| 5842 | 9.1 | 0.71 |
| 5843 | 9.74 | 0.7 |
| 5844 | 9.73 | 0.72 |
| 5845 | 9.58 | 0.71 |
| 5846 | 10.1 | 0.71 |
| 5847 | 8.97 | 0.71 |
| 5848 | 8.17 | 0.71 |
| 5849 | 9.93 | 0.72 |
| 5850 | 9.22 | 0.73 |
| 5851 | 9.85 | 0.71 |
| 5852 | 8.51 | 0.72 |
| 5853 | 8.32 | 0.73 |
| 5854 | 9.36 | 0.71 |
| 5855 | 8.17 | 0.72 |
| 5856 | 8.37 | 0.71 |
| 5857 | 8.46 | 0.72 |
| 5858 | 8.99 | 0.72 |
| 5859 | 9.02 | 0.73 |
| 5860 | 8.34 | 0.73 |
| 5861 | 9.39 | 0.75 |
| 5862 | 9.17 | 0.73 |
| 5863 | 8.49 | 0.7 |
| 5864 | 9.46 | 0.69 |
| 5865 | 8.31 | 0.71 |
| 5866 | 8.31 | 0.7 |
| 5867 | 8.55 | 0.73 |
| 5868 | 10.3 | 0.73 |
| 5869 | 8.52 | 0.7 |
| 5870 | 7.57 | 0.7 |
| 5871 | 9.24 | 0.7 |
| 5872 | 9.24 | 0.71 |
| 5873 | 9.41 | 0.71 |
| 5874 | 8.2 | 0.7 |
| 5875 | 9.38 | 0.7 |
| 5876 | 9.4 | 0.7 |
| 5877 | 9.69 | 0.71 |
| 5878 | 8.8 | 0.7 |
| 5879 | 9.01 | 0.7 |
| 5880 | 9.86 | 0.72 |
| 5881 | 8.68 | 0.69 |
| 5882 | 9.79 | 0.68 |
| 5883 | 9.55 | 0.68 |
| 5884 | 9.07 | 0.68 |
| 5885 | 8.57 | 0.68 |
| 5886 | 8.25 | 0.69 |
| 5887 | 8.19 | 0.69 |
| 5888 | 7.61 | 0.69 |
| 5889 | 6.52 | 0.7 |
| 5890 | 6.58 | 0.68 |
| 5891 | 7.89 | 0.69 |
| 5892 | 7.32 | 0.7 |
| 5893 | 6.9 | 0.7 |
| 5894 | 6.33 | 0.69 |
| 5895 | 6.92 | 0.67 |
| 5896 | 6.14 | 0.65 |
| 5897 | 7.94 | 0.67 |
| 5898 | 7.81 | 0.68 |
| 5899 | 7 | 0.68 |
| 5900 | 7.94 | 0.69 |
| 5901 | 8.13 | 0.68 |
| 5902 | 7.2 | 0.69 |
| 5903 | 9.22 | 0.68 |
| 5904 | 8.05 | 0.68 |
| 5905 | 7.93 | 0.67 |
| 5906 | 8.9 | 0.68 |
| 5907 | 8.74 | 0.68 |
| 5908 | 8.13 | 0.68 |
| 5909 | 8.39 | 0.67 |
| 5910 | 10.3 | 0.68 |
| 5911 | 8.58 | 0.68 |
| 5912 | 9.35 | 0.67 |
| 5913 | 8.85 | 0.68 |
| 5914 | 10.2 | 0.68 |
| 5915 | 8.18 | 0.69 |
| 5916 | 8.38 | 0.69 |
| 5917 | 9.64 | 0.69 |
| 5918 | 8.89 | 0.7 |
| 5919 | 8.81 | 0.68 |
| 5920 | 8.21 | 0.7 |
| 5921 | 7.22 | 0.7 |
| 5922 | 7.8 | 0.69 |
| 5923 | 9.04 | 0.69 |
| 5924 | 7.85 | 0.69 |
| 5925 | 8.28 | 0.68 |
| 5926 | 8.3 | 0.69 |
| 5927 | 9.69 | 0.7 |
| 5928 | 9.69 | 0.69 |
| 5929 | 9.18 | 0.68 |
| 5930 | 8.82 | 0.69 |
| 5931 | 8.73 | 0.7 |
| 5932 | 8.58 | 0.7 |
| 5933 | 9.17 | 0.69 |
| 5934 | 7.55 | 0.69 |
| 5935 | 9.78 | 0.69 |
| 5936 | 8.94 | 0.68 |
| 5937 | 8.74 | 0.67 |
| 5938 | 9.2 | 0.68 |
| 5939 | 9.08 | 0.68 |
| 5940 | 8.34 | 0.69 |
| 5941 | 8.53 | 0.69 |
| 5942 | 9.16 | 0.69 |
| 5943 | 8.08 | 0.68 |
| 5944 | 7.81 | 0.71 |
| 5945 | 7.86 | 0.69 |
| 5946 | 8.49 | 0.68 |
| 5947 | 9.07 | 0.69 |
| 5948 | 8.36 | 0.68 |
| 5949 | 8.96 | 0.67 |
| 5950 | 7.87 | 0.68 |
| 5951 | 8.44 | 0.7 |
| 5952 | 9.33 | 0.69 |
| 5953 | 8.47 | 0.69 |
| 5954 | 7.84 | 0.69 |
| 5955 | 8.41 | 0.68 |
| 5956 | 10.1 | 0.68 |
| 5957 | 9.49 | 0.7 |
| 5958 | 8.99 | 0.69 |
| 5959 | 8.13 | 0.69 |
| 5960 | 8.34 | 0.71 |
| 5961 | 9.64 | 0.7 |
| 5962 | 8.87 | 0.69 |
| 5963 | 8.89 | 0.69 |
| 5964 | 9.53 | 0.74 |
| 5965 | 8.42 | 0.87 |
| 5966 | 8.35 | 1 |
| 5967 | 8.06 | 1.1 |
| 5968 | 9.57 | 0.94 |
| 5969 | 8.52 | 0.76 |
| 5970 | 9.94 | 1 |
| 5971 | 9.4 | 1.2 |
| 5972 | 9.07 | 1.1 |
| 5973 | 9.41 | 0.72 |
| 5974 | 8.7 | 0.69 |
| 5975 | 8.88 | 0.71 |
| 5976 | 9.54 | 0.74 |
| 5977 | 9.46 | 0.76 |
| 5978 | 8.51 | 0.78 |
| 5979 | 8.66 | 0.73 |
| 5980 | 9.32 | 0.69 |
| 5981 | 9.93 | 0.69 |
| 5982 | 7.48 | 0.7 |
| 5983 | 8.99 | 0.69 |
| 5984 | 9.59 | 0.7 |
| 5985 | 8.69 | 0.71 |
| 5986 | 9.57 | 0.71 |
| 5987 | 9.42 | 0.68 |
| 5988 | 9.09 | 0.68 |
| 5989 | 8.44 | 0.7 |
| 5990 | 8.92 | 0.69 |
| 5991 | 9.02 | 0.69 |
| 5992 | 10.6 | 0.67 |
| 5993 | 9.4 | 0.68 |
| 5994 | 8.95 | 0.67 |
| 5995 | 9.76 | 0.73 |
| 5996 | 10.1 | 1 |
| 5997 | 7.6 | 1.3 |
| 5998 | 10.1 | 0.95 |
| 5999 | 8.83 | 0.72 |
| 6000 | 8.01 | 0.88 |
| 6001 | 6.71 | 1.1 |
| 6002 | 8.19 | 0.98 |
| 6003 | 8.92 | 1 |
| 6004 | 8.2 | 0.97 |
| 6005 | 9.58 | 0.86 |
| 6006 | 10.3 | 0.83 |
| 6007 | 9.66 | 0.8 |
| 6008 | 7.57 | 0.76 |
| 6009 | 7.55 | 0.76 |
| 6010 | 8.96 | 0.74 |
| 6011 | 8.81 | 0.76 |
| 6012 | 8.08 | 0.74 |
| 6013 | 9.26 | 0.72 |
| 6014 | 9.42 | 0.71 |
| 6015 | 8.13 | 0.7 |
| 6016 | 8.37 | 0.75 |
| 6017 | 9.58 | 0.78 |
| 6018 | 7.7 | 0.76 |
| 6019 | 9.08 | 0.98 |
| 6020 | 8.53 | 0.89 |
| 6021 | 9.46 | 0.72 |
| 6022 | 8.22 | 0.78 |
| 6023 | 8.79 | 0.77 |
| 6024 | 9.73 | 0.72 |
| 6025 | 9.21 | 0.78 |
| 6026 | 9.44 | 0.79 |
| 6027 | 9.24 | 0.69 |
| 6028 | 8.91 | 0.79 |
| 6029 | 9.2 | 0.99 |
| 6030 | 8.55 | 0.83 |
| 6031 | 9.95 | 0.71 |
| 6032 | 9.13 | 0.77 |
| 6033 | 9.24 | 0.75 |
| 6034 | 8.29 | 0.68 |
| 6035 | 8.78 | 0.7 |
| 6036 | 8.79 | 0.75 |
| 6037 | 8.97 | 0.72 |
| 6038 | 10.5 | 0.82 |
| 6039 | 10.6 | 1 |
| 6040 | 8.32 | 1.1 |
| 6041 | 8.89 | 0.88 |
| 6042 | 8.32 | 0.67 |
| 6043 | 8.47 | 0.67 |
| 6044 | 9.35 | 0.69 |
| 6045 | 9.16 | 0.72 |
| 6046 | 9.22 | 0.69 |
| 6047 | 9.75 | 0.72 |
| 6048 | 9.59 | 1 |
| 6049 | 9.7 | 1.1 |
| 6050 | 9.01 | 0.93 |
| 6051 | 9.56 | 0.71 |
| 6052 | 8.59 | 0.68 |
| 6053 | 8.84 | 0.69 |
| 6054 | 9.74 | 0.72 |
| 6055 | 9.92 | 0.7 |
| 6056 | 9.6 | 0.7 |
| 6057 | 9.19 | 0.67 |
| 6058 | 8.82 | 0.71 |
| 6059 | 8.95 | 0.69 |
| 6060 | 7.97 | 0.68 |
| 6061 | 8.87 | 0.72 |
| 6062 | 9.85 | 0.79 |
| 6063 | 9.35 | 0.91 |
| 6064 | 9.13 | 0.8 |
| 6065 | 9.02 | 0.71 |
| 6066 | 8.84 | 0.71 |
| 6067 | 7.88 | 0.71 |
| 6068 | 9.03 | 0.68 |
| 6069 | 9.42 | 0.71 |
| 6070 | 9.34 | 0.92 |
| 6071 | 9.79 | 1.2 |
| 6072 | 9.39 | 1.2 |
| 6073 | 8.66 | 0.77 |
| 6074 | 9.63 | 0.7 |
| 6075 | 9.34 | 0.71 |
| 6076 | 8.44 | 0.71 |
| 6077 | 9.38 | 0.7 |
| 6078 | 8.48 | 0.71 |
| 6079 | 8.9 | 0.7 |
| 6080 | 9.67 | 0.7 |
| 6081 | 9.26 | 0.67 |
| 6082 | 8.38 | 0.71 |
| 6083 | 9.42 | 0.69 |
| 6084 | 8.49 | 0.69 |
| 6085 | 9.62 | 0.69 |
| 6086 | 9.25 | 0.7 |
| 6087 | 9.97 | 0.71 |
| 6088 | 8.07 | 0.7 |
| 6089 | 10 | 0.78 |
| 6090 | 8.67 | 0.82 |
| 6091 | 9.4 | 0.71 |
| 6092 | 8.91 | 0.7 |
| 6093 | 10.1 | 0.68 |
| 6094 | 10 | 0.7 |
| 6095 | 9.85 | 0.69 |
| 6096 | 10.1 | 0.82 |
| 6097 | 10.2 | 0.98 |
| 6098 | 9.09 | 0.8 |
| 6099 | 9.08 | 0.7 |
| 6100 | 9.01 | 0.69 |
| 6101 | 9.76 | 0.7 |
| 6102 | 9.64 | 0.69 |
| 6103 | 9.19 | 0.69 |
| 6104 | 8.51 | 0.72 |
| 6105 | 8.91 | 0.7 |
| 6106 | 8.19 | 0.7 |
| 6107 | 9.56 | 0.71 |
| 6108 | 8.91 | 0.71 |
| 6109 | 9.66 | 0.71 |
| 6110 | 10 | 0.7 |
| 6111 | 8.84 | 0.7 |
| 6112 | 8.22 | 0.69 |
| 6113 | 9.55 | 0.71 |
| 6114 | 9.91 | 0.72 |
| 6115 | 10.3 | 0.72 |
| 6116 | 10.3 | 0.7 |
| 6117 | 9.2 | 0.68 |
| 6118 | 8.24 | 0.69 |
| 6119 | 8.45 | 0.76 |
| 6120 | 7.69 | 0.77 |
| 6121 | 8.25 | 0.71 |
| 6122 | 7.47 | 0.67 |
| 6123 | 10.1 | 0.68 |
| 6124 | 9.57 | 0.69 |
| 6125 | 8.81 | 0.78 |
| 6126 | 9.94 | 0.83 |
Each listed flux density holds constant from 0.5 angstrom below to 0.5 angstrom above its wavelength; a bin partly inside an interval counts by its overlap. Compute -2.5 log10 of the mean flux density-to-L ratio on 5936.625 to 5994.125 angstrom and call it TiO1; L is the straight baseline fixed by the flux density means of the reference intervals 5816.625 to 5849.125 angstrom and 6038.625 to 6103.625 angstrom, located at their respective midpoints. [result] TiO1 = 0.05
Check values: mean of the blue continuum 9.47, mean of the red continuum 9.22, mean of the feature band 8.9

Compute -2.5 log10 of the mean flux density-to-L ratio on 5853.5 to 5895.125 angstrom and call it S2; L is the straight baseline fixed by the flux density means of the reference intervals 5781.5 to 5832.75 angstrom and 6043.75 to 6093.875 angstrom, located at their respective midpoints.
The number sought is 0.07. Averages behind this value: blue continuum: 9.12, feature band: 8.57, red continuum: 9.18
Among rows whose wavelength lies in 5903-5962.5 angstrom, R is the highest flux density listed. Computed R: 10.3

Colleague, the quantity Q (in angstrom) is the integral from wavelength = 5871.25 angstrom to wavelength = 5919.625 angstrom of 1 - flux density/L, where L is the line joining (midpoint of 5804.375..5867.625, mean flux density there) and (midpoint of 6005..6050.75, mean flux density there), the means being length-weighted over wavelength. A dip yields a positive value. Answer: 3.8 angstrom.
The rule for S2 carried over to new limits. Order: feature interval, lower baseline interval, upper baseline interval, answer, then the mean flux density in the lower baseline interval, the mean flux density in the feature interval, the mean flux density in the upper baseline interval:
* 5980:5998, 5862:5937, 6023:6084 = -0.04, 8.51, 9.18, 9.14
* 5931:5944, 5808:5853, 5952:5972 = 0.03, 9.32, 8.72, 8.91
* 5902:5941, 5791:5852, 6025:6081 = 0.06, 9.31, 8.73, 9.15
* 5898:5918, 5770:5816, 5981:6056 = 0.06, 9.03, 8.57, 9.02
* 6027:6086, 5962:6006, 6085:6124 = 0.00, 9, 9.13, 9.23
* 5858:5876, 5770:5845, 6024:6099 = 0.04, 9.21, 8.89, 9.2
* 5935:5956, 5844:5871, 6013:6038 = 0.04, 8.92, 8.62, 8.98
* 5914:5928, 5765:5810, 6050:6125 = 0.07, 9.12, 8.59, 9.17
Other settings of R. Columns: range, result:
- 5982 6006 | 10.6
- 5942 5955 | 9.33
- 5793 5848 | 10.4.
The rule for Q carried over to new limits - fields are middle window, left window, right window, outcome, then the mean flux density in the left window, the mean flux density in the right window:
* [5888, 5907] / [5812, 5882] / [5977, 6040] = 3.33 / 9.18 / 8.98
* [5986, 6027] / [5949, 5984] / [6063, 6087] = 0.34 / 8.91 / 9.1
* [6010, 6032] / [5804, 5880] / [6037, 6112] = 0.62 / 9.16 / 9.21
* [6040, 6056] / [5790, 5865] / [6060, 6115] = 0.05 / 9.21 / 9.22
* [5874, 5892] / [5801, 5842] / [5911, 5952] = 0.73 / 9.28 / 8.68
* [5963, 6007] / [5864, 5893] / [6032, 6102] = -0.35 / 8.62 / 9.21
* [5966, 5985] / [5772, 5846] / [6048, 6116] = 0.41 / 9.21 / 9.24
